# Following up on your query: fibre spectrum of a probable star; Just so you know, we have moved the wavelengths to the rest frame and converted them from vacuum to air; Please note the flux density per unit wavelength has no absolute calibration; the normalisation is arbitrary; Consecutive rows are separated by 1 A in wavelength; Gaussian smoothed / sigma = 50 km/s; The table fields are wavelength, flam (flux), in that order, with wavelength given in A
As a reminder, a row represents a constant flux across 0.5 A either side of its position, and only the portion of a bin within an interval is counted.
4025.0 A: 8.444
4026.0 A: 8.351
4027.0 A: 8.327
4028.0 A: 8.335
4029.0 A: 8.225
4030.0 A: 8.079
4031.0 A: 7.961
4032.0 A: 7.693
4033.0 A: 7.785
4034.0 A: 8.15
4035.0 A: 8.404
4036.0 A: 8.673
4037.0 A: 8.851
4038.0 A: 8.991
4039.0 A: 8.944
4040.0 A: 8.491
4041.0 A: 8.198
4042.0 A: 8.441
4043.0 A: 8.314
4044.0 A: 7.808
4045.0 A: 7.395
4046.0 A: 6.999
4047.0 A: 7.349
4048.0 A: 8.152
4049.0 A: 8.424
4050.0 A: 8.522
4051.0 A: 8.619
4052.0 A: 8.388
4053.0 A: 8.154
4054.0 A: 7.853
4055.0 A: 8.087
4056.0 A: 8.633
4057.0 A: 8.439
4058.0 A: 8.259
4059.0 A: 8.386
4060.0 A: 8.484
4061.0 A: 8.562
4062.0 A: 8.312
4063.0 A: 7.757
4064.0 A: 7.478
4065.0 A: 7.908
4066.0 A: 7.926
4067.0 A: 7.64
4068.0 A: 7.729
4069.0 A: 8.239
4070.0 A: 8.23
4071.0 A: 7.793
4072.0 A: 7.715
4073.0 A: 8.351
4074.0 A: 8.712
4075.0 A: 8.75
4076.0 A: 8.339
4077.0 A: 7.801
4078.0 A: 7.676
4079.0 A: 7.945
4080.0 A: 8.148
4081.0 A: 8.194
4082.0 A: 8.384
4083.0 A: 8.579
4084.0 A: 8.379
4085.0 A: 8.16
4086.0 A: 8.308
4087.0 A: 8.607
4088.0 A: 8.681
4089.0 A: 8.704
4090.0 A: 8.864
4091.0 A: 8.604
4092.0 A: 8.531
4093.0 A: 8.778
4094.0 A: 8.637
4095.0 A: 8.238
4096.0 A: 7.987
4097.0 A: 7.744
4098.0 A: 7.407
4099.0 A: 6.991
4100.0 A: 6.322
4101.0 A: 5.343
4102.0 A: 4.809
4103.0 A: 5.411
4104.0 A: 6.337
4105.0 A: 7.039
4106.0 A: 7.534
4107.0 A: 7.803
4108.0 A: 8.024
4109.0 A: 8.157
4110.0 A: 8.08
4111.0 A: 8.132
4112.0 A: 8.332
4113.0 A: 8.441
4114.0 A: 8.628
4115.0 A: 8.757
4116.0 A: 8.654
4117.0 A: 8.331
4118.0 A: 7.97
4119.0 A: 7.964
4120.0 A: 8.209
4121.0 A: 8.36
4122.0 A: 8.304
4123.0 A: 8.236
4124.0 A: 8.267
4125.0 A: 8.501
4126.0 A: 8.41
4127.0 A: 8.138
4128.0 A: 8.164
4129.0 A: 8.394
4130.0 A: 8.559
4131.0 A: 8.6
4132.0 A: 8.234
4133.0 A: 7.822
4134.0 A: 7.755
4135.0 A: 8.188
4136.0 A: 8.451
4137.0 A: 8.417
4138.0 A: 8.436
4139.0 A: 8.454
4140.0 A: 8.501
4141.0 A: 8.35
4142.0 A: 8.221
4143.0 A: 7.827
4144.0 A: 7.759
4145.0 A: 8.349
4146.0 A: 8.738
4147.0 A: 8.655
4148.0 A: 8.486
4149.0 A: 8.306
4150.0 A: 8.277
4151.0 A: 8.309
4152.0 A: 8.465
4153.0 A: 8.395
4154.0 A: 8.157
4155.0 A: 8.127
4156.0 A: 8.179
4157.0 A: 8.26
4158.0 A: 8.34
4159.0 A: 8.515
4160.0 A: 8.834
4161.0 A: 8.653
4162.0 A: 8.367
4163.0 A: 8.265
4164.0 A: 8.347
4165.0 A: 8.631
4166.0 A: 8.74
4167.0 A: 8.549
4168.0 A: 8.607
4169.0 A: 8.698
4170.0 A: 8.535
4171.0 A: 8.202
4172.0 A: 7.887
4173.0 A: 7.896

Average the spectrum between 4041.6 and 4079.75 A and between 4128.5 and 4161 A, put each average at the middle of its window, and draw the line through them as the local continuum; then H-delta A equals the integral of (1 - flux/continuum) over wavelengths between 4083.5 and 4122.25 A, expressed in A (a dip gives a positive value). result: 1.5 A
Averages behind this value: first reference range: 8.09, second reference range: 8.33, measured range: 7.88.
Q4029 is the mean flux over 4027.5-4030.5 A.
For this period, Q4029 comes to 8.21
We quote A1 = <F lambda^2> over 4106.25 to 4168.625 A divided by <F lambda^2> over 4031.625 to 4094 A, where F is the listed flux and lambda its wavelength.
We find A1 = 1.05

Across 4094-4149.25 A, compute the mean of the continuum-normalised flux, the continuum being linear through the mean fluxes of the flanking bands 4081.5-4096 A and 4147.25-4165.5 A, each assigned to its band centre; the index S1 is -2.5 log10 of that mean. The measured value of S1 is 0.07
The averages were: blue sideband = 8.51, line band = 7.96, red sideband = 8.39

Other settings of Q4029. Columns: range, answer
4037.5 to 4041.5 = 8.66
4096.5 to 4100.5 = 7.12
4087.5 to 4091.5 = 8.71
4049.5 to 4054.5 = 8.31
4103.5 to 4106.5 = 6.97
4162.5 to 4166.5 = 8.5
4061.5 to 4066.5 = 7.88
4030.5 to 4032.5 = 7.83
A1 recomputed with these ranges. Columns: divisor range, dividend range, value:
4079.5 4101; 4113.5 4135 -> 1.04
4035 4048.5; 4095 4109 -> 0.87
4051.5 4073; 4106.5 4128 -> 1.05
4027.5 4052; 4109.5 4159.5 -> 1.06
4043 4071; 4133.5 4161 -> 1.08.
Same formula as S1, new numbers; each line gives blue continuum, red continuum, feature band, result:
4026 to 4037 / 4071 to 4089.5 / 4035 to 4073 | 0.01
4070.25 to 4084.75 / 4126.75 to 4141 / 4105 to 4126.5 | 0.01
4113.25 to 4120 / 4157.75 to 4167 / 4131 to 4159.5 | 0.02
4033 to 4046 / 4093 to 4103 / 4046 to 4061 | -0.03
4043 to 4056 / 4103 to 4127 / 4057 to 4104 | 0.01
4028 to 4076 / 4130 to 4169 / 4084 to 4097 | -0.03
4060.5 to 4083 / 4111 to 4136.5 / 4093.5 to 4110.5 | 0.15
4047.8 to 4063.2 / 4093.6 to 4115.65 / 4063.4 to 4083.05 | -0.01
